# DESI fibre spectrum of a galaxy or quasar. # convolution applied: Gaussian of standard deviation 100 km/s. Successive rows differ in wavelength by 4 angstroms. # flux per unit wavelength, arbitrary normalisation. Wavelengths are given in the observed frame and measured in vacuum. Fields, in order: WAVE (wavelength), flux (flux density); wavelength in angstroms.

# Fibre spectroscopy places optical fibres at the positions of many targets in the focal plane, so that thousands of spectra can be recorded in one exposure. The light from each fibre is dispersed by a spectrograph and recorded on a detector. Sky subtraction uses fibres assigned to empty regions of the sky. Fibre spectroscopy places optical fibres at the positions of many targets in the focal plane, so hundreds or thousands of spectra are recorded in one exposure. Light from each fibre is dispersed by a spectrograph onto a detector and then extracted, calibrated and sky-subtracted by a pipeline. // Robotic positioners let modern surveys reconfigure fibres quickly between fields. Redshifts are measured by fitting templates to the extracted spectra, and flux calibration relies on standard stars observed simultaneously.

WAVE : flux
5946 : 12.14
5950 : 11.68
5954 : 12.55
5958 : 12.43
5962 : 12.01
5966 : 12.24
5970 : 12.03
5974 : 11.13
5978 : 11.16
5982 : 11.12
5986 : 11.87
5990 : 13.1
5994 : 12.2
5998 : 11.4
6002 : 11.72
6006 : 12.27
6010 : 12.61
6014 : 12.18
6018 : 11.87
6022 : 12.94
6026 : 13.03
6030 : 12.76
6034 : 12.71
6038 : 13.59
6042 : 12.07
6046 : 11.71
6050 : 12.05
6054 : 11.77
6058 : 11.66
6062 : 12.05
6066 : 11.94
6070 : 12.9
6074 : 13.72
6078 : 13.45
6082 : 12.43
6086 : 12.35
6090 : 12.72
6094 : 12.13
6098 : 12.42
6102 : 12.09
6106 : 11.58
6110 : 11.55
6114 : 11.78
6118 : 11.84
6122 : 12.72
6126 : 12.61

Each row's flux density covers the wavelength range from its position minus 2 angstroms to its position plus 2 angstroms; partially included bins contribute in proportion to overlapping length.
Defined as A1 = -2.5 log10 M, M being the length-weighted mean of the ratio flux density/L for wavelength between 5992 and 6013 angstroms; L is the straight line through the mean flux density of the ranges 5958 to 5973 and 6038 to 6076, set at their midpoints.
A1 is 0.010 mag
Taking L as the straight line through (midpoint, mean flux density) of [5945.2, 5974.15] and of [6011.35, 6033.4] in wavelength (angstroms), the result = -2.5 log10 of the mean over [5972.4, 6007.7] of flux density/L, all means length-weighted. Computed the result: 0.05 mag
